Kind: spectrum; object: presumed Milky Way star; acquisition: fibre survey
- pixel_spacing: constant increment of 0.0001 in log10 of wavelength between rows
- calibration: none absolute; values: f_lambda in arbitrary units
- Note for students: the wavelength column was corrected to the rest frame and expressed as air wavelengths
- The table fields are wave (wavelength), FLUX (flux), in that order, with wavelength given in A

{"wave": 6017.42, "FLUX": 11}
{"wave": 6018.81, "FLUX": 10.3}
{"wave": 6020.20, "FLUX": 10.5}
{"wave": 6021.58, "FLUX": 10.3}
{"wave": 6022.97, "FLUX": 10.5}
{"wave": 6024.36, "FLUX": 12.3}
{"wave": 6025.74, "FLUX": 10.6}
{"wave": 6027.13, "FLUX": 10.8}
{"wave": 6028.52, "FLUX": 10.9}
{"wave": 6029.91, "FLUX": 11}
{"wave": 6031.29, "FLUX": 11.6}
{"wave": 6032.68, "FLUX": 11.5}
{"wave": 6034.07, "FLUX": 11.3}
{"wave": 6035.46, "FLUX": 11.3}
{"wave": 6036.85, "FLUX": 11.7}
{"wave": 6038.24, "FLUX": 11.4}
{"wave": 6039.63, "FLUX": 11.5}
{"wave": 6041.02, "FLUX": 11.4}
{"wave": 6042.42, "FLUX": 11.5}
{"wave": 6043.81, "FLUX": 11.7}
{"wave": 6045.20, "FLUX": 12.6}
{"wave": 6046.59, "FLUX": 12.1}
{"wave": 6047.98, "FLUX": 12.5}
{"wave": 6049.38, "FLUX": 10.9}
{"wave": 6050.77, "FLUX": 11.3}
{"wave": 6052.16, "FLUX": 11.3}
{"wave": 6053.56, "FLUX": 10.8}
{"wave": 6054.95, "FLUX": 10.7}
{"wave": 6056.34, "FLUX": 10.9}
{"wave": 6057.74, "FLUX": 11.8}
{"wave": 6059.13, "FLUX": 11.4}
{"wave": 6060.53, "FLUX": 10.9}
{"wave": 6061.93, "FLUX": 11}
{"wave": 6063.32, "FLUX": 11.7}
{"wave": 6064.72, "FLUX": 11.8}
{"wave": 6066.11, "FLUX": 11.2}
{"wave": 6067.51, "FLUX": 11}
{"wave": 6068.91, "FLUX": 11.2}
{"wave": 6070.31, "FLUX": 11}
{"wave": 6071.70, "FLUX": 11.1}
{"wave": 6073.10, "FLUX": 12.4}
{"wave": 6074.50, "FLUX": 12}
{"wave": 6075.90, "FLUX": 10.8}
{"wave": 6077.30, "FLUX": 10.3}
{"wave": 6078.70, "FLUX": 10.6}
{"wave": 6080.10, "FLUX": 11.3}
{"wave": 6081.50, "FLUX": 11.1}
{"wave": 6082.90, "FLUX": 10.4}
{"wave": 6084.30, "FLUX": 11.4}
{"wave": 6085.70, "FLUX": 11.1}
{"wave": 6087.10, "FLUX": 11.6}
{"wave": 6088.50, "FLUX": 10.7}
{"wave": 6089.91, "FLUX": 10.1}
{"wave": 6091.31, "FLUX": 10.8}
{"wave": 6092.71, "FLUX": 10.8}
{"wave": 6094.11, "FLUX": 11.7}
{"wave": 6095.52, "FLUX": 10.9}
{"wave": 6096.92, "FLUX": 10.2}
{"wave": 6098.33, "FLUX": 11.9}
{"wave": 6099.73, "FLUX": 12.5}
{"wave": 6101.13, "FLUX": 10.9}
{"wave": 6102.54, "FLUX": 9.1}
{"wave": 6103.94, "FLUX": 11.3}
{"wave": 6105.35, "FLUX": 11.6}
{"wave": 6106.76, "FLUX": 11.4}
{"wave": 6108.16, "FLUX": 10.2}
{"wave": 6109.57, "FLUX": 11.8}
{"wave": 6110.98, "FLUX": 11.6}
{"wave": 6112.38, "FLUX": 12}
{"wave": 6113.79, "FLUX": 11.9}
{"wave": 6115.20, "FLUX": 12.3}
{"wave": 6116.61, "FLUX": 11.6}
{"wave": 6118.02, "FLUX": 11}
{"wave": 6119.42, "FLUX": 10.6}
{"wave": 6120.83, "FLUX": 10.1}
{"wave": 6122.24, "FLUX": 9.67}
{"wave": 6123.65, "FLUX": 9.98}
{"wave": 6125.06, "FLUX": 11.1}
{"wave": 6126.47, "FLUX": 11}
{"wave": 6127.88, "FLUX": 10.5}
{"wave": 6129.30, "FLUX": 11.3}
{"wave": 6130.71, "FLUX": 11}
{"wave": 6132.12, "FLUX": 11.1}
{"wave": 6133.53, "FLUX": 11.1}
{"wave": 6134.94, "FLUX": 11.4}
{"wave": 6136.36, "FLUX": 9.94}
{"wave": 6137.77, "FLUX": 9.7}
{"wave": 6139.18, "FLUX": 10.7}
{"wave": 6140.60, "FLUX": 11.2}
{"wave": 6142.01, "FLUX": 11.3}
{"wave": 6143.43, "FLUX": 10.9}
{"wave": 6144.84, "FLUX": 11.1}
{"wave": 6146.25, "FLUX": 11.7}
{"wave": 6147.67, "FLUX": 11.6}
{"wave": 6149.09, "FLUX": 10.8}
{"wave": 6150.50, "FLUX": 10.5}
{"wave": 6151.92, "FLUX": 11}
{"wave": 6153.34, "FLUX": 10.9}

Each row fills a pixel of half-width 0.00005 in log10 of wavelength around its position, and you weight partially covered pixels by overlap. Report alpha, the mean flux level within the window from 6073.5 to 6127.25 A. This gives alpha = 11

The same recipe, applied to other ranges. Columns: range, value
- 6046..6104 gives 11.2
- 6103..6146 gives 11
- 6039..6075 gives 11.4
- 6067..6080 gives 11.2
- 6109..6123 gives 11.2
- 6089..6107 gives 11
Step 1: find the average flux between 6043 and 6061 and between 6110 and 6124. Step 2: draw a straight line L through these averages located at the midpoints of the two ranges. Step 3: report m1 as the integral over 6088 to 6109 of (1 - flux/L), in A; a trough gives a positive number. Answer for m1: 0.5 A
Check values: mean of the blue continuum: 11.5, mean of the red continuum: 11.1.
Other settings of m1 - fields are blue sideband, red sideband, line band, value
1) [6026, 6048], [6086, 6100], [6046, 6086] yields 0.1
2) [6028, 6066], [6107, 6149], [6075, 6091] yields 0.5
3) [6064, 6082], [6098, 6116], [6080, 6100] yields 0.4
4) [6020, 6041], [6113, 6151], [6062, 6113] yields -0.5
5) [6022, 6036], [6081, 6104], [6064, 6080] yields -0.3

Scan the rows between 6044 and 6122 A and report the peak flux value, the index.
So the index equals 12.6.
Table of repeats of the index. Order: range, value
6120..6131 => 11.3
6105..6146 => 12.3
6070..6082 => 12.4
